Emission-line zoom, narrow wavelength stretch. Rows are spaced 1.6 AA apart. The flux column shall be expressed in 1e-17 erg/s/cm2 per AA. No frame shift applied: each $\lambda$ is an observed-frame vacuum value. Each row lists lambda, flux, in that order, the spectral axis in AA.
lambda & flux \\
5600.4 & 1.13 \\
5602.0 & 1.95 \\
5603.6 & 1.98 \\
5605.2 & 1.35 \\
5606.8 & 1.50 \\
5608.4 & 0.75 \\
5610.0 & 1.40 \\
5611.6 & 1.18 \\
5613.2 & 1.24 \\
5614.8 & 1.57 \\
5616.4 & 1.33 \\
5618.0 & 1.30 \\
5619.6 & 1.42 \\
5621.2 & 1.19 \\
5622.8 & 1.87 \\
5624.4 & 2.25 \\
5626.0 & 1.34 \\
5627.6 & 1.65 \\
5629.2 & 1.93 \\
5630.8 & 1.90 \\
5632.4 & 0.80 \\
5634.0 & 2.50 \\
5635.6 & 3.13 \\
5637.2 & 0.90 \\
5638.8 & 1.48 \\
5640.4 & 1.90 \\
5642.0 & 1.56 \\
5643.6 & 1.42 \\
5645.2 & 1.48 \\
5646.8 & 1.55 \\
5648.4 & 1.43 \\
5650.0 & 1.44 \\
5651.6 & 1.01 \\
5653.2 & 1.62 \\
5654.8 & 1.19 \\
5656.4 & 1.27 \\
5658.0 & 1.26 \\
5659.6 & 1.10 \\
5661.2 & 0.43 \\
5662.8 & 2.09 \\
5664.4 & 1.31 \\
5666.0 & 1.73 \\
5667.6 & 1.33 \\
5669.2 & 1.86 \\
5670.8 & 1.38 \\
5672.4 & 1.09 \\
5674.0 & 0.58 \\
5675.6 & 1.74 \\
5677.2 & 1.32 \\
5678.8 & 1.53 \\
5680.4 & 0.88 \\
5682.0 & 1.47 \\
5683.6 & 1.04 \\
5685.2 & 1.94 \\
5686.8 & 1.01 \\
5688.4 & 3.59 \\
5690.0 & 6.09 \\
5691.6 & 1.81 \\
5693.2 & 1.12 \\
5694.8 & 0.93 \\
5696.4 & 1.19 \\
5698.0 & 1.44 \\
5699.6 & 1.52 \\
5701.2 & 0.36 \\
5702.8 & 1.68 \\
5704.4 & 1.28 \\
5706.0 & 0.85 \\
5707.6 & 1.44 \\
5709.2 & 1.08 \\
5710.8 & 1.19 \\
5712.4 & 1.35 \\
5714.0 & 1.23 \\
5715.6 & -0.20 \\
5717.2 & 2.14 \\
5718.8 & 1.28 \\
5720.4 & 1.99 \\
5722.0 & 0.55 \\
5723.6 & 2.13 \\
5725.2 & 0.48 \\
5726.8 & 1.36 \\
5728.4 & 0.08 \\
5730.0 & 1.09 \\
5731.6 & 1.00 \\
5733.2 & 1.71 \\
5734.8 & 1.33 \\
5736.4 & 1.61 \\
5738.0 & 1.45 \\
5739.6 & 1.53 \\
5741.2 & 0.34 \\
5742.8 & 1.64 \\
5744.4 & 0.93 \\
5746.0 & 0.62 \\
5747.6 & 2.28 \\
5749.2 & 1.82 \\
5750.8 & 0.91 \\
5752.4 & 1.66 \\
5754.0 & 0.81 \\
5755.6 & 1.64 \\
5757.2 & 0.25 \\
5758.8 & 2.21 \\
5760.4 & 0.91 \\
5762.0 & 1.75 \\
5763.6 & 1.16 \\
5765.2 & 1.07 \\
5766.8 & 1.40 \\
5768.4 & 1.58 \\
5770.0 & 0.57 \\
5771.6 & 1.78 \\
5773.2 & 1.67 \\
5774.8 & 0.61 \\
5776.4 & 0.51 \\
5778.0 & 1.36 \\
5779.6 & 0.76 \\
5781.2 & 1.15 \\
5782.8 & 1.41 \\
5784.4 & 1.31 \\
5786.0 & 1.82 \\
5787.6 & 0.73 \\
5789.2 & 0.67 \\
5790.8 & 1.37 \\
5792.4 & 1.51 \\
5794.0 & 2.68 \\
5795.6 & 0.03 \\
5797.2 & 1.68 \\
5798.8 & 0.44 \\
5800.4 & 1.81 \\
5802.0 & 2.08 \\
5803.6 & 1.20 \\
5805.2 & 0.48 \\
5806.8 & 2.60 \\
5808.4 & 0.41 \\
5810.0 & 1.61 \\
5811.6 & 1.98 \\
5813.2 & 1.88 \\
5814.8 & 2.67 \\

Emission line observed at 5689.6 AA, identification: [O III]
